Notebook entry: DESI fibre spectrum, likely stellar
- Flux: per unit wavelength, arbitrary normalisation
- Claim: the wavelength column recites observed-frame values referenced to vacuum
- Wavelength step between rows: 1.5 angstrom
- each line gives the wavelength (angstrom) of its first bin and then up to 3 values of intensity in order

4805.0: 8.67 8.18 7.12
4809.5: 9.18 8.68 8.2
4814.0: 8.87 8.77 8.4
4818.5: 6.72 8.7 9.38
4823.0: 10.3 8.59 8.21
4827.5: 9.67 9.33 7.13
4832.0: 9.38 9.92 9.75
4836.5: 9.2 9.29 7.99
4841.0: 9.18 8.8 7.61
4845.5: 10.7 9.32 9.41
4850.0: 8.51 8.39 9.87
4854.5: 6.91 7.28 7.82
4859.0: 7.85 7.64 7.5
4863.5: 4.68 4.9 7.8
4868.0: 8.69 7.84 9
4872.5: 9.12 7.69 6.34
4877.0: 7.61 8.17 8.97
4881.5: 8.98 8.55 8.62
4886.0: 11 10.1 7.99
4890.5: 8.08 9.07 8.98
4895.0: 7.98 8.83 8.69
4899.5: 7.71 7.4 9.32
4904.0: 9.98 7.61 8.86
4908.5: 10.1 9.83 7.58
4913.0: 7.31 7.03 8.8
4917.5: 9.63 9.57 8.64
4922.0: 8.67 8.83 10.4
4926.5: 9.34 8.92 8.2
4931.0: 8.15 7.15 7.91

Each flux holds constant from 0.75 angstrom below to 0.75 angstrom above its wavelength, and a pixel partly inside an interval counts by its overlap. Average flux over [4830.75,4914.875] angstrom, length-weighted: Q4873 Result 8.44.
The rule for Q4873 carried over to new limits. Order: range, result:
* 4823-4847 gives 9.03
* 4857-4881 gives 7.61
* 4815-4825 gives 8.69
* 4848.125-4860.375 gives 8.19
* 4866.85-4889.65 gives 8.57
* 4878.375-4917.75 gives 8.71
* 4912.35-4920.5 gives 8.5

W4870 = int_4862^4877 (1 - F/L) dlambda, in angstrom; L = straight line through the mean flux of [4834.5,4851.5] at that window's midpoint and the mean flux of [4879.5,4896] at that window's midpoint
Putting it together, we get 2.7 angstrom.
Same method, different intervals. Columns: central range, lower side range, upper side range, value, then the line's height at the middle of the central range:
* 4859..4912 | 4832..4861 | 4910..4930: 2.5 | 8.73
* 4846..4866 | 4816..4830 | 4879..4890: 2.7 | 8.97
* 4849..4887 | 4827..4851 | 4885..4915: 3.7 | 8.88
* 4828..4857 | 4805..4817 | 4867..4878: -2.1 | 8.24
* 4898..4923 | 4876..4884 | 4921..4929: 0.8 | 8.93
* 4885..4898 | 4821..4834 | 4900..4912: -0.1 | 8.88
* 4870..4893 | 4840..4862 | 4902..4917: -0.1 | 8.57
